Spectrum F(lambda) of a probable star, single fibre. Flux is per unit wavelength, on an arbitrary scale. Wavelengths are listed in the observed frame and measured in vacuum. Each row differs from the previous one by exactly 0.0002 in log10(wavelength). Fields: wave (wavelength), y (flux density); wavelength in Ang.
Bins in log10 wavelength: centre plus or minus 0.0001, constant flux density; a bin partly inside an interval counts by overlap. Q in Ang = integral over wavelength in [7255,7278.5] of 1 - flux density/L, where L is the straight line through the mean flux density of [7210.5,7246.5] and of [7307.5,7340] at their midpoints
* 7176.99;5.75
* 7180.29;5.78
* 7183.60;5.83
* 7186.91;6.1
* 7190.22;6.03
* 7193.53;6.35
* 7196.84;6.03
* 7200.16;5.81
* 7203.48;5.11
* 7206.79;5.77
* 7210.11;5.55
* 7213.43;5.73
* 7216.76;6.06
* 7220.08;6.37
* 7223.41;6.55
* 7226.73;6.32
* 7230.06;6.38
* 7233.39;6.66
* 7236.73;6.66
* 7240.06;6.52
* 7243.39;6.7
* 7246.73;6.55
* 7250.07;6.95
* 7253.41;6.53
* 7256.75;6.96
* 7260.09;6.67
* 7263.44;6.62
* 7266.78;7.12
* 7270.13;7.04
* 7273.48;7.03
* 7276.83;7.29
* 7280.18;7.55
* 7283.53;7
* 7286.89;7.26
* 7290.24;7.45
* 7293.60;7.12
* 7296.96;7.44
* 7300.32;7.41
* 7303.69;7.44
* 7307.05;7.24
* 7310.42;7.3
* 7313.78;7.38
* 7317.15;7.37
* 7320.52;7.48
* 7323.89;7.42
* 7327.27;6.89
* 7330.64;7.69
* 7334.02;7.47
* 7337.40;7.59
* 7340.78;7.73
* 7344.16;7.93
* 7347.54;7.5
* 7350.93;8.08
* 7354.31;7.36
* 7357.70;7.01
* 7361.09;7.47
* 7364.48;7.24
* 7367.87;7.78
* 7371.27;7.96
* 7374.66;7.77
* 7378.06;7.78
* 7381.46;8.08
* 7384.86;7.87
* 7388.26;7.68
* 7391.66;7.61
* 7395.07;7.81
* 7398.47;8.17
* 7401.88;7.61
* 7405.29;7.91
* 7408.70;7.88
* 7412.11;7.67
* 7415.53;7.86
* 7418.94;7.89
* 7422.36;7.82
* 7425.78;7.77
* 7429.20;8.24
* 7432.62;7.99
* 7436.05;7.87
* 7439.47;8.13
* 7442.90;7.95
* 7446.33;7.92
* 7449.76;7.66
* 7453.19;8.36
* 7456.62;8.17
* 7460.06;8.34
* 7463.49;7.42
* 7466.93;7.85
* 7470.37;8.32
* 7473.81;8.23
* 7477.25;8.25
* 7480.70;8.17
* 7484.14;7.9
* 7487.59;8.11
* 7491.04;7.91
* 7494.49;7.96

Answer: -0.6 Ang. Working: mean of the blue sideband 6.37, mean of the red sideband 7.4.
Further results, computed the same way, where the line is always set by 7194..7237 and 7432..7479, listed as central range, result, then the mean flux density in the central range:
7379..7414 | -1.3 Ang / 7.83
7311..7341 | -2.0 Ang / 7.43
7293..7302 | -0.8 Ang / 7.35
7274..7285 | -1.1 Ang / 7.26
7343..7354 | -0.9 Ang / 7.77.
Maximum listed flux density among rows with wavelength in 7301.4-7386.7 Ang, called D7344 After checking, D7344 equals 8.08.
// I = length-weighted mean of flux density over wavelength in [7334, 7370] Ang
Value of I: 7.57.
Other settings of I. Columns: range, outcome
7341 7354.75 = 7.75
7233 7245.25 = 6.63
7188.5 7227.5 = 5.97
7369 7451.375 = 7.87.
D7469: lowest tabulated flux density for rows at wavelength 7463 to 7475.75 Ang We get 7.42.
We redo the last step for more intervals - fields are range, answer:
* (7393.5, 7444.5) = 7.61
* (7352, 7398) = 7.01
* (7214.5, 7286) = 6.06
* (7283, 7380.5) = 6.89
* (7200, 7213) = 5.11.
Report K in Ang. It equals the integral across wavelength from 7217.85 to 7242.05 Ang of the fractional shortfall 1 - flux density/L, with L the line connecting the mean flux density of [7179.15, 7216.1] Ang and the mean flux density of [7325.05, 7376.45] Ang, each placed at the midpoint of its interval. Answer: -1.13 Ang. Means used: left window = 5.83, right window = 7.56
